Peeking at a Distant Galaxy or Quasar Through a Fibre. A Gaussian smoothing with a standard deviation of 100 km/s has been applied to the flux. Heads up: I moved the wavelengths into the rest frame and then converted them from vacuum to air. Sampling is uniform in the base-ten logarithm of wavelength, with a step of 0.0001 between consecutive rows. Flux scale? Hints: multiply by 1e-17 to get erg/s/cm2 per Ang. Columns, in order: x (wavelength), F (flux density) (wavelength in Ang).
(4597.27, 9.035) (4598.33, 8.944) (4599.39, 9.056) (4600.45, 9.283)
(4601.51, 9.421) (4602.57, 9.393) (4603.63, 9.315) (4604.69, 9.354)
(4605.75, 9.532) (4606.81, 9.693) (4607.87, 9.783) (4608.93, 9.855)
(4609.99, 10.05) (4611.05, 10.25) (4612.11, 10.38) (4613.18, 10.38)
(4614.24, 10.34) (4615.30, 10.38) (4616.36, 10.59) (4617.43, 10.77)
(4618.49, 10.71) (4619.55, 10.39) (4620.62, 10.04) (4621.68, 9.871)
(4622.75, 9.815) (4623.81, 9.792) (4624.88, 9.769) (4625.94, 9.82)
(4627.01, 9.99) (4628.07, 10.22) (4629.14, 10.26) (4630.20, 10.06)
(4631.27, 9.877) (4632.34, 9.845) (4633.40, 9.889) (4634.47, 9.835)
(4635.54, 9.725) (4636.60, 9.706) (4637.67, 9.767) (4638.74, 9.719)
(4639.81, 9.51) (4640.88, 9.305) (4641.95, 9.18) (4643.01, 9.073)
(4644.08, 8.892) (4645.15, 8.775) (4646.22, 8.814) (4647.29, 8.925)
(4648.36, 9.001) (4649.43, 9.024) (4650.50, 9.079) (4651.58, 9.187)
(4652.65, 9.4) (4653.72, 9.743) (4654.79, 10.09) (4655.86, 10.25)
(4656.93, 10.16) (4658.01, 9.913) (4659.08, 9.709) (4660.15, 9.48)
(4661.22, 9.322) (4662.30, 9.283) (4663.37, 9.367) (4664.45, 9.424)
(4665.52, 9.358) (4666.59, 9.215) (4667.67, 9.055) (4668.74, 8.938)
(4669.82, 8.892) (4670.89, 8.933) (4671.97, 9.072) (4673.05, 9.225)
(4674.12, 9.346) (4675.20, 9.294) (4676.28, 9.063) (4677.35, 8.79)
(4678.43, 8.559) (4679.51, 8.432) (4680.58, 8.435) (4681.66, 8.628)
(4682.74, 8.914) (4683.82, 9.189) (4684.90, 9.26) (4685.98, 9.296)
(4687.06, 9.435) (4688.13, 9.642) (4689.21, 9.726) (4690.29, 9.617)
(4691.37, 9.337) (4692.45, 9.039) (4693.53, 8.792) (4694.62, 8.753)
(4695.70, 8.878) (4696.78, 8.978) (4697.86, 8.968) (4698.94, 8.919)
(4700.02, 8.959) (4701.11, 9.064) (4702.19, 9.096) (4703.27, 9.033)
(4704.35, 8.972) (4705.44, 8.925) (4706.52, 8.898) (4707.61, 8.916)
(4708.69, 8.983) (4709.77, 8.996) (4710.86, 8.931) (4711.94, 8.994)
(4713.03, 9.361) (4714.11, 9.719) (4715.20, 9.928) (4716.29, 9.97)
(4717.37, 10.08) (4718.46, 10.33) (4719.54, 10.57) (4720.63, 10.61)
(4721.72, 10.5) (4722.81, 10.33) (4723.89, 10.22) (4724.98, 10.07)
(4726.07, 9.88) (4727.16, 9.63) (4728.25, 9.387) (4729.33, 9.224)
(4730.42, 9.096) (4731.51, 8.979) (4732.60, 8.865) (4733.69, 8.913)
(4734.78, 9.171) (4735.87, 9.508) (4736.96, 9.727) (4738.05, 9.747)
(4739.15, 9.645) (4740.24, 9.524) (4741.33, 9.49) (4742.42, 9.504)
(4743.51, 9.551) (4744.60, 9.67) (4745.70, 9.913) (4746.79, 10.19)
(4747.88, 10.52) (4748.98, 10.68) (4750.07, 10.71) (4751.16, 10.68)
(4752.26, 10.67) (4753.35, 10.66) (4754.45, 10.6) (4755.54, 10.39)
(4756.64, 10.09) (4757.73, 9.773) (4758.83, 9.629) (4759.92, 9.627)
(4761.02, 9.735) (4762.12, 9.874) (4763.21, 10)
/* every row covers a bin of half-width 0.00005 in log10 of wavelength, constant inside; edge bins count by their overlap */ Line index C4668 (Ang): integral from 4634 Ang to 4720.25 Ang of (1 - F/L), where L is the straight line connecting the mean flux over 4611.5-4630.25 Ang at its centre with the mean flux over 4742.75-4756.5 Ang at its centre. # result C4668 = 8.3 Ang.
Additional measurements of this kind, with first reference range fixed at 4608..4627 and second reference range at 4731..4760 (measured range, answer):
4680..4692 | 0.9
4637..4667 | 2.1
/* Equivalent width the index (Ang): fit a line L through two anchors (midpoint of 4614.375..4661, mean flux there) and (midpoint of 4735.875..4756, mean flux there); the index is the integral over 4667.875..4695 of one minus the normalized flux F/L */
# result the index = 2.22 Ang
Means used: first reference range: 9.73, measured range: 9.07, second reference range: 10.1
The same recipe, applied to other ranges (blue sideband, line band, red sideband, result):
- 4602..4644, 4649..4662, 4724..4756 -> 0.34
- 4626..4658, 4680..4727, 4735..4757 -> 2.30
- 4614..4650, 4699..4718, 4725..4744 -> 0.56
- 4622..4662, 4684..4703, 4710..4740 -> 0.94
